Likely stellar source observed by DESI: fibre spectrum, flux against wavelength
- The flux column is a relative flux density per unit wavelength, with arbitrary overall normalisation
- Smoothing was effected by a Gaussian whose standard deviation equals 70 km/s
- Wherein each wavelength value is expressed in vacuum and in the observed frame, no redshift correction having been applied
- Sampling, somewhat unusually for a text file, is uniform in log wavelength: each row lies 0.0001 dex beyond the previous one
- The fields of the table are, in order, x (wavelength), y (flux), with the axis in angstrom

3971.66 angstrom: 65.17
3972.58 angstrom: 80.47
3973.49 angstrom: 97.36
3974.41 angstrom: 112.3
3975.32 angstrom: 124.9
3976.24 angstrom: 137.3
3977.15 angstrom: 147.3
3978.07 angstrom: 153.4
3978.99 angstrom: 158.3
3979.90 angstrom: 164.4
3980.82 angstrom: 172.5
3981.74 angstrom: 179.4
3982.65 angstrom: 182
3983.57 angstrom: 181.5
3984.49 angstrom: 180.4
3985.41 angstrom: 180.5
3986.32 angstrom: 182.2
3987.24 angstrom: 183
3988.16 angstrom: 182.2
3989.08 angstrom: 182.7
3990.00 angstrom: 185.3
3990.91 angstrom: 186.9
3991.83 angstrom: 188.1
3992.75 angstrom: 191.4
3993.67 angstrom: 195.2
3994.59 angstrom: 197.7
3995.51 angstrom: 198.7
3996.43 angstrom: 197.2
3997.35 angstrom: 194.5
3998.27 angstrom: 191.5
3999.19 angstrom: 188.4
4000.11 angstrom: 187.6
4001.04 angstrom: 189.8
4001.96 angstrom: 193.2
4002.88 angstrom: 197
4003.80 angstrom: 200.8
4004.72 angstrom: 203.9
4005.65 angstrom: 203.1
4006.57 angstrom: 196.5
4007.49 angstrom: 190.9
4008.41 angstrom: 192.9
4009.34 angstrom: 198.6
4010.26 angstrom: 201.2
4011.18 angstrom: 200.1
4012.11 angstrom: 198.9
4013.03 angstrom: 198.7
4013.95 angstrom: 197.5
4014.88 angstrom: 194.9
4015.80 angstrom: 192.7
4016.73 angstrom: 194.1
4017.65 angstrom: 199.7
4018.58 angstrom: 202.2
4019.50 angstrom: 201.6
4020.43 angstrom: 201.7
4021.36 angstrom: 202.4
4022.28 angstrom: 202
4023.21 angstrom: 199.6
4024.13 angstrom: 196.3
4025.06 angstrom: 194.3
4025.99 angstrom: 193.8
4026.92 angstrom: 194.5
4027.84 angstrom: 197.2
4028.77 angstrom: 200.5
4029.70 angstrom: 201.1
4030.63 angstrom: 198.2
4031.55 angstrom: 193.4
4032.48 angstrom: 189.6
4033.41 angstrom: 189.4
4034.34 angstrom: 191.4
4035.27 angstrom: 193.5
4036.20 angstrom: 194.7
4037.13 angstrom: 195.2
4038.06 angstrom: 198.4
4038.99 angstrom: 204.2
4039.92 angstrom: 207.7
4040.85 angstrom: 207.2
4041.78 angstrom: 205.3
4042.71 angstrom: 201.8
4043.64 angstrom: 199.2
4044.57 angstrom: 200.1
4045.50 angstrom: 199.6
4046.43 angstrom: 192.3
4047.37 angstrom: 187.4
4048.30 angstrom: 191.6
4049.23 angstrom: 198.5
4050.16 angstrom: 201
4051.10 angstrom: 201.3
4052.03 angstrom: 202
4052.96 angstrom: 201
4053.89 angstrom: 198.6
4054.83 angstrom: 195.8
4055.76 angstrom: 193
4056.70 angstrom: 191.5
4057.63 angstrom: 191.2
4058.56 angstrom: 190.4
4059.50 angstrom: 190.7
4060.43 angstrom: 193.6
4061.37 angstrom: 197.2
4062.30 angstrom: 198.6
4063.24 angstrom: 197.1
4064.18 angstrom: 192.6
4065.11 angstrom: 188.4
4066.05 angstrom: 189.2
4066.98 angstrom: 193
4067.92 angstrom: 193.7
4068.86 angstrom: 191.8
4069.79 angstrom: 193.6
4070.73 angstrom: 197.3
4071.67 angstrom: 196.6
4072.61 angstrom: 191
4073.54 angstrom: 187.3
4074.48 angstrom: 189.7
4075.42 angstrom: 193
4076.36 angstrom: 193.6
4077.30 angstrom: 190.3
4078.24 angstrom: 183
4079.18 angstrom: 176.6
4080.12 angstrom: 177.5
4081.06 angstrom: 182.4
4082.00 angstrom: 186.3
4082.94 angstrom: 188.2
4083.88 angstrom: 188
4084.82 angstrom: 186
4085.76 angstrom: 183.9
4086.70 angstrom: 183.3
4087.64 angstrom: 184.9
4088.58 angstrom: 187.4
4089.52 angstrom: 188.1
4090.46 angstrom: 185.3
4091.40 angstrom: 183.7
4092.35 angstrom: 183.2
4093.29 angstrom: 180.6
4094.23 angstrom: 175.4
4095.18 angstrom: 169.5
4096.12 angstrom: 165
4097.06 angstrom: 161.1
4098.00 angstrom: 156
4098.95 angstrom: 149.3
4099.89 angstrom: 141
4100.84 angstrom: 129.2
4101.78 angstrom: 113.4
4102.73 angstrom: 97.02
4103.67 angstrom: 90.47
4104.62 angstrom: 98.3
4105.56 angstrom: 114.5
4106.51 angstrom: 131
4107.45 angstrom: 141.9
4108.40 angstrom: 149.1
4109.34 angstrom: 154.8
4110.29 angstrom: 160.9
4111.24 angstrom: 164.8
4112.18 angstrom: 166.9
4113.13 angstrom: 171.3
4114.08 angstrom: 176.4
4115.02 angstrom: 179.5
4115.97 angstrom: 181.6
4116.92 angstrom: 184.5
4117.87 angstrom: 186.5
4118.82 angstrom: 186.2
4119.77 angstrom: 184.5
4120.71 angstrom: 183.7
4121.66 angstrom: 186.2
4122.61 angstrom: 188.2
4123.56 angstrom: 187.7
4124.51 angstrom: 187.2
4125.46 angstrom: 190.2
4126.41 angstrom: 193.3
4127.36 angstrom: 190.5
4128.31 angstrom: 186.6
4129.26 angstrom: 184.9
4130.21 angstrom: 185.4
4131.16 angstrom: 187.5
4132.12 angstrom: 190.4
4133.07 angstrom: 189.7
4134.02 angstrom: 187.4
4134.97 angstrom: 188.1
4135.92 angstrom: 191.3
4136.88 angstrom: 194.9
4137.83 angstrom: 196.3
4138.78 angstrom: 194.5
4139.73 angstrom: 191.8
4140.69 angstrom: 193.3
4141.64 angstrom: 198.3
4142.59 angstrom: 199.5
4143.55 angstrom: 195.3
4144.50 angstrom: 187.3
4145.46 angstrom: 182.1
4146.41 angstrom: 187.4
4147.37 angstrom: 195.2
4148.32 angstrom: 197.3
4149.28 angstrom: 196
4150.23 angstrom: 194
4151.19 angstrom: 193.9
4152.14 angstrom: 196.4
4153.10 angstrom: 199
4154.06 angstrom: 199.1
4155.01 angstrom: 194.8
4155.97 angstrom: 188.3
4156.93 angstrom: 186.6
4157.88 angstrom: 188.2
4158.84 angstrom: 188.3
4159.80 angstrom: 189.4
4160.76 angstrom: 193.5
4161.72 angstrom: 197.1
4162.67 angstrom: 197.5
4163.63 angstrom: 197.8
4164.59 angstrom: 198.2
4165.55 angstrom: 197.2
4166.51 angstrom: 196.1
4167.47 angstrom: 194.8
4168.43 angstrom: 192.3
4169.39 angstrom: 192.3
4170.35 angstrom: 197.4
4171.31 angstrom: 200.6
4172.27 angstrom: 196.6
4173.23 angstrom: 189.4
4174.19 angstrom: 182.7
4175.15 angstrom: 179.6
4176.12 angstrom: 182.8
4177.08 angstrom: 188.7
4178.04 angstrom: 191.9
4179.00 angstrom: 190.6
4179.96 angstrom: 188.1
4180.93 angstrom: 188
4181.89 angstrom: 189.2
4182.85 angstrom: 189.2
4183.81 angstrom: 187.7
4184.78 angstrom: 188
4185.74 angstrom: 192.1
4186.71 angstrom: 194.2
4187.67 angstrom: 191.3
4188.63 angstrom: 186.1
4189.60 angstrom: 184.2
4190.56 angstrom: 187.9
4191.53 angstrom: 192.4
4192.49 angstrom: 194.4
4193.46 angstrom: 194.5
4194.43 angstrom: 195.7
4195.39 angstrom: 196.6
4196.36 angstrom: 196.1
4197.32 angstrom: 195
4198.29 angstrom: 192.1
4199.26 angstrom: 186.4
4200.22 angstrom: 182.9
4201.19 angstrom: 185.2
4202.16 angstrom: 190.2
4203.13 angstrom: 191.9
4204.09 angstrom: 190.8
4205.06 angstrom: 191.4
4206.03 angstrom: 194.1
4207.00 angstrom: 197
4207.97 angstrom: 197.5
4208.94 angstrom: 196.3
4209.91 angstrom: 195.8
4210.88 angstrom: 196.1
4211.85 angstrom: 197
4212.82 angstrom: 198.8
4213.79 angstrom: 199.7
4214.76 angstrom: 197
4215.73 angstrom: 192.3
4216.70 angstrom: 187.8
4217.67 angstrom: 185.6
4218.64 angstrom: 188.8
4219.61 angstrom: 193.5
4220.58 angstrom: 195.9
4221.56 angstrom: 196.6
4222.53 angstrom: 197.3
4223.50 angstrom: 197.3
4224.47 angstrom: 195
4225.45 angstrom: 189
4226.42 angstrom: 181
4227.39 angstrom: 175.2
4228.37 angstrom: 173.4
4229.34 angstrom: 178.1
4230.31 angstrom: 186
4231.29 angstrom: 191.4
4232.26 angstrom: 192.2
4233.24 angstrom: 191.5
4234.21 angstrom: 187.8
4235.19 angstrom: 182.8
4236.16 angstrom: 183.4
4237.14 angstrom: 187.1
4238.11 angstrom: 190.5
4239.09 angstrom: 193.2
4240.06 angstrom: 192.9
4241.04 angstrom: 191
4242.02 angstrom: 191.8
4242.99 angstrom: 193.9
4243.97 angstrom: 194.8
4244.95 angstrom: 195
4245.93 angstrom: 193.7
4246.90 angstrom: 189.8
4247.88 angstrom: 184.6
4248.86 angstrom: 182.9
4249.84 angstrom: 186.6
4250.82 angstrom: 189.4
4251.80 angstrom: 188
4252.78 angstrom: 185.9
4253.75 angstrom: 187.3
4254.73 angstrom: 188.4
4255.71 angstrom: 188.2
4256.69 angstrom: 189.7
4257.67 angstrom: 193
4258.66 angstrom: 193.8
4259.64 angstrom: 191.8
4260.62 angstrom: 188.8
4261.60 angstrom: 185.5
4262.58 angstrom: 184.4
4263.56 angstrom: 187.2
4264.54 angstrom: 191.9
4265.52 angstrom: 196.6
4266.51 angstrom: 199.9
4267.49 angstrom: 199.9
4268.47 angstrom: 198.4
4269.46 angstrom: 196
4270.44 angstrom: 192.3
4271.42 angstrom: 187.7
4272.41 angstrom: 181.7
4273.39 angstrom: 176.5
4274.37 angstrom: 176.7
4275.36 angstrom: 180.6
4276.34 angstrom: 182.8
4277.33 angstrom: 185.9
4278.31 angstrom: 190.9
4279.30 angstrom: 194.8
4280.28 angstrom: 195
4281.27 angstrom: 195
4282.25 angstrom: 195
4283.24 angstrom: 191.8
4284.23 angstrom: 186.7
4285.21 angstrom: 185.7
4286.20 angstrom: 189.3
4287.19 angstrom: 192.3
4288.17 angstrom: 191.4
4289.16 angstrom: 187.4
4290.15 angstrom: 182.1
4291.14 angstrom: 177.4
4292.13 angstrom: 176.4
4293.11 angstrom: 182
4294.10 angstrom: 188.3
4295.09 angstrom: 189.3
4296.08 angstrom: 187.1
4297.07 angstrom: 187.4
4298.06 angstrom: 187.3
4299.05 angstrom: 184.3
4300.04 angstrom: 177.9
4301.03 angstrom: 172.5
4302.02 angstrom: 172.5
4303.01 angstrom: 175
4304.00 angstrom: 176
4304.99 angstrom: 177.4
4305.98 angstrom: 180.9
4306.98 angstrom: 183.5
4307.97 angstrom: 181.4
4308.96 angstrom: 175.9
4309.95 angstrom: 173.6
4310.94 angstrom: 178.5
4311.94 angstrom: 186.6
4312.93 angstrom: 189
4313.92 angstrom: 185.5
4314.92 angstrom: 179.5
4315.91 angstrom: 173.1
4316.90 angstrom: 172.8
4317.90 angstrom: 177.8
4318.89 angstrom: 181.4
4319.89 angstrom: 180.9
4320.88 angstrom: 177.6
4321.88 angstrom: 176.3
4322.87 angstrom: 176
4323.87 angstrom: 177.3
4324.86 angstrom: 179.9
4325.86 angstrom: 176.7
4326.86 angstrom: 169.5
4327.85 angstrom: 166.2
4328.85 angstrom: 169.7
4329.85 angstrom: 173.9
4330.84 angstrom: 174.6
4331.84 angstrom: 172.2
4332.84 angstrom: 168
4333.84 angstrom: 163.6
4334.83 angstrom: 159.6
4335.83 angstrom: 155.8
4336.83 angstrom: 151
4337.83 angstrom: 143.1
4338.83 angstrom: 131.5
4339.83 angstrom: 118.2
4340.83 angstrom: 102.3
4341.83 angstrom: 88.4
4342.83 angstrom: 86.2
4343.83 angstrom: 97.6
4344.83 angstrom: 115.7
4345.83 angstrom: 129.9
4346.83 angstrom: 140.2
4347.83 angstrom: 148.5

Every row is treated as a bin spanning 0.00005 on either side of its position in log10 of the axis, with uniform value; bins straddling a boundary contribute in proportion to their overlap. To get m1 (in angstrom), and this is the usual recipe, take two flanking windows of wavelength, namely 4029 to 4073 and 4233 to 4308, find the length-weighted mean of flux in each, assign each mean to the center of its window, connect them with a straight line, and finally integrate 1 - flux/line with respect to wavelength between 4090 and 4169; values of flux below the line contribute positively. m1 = 5.9 angstrom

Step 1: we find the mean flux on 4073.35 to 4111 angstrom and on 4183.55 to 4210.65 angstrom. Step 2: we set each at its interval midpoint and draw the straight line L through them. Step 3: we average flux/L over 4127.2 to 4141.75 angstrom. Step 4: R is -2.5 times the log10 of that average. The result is -0.09 mag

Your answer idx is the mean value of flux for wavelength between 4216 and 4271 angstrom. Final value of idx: 190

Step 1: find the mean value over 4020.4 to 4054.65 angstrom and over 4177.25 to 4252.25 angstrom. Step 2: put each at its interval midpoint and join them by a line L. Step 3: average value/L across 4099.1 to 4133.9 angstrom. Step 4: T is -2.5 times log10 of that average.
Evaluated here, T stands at 0.18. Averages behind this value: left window 198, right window 191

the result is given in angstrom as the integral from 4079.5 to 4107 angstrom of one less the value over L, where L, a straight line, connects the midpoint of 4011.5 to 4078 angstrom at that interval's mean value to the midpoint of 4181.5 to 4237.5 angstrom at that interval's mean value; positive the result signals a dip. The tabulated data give 4.8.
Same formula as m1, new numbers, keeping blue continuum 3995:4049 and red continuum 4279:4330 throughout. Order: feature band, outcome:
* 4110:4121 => 0.8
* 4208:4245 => -1.0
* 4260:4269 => -0.4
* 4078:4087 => 0.5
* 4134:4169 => -0.7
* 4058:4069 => 0.1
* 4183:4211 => -0.6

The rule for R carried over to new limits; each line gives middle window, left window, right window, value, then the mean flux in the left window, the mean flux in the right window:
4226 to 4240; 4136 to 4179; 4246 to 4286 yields 0.03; 193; 189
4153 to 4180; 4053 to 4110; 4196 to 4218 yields -0.03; 175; 193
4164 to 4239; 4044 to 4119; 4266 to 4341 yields -0.08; 178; 178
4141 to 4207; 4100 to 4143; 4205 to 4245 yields -0.06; 172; 191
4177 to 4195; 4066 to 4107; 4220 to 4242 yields -0.04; 171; 189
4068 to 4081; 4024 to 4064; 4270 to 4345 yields 0.03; 197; 173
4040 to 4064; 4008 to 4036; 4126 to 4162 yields -0.01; 197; 192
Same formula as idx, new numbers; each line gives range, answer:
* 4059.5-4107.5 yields 173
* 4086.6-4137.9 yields 170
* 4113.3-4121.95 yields 183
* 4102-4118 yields 149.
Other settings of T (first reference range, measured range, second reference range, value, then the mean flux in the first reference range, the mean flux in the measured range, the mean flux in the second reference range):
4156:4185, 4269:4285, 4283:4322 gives -0.03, 191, 188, 182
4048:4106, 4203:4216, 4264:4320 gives -0.07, 179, 196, 185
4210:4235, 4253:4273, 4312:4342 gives -0.06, 191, 191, 165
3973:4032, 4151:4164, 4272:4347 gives -0.09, 186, 194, 171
